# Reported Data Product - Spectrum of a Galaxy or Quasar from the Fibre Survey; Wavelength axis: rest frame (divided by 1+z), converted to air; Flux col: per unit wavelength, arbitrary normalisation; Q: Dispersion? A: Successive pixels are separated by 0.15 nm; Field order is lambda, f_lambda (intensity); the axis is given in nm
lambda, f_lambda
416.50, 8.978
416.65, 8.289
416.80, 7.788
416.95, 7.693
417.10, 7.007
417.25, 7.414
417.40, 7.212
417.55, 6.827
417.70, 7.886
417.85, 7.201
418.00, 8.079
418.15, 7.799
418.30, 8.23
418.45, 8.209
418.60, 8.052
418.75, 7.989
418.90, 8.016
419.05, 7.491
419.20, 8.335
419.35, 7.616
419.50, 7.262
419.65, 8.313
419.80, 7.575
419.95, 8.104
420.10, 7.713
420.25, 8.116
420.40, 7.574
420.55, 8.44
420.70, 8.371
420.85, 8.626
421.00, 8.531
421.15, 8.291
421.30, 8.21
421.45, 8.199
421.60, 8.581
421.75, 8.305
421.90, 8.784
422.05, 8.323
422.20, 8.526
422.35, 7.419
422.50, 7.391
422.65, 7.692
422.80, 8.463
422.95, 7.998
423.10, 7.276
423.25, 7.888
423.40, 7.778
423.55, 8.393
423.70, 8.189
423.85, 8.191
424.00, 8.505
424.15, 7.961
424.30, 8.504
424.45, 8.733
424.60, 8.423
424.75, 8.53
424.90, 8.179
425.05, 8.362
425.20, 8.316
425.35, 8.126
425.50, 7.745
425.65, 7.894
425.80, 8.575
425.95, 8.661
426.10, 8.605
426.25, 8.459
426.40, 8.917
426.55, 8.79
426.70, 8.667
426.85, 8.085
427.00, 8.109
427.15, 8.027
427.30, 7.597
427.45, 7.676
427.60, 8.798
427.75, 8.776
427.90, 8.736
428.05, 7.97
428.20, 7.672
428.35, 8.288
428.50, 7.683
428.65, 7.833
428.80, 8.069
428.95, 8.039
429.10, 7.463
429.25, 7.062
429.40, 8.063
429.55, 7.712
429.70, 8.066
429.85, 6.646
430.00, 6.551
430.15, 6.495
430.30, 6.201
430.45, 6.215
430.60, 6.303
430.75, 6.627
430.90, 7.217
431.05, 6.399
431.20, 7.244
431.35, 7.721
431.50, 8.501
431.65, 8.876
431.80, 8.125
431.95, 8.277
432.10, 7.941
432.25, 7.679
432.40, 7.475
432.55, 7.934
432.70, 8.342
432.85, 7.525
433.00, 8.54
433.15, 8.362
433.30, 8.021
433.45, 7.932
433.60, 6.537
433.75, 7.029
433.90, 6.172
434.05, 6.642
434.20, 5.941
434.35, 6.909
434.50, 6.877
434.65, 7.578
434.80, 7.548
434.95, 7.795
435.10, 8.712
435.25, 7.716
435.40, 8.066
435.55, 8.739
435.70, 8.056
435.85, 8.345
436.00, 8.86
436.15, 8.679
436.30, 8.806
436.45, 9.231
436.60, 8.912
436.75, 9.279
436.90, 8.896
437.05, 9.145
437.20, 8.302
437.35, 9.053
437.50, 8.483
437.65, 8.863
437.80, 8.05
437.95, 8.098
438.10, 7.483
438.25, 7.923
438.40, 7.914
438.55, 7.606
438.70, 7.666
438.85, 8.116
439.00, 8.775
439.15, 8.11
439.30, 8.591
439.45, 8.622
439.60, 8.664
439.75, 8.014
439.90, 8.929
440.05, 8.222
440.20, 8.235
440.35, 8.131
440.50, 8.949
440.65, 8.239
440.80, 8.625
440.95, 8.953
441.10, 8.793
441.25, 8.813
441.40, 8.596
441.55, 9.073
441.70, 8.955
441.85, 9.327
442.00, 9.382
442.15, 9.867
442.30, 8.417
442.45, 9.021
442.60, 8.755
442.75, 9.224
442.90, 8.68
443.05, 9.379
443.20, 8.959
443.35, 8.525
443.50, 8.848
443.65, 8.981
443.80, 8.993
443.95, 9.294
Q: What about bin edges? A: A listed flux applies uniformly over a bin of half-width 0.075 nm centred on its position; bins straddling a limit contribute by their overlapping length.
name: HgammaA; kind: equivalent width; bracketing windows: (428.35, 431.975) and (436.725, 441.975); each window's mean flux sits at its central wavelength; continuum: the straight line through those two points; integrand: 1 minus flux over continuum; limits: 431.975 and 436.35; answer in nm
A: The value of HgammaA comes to 0.07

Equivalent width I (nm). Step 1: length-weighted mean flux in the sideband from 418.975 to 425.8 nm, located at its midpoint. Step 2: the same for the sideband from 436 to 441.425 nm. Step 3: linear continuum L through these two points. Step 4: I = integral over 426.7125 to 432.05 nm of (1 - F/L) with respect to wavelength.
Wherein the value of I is 0.41 nm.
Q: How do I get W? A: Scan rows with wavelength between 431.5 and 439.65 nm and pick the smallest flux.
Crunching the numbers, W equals 5.941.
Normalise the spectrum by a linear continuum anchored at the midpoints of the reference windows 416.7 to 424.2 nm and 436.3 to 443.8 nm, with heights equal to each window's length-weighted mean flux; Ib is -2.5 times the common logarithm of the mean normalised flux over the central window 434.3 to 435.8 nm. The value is 0.09 mag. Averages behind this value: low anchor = 7.96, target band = 7.82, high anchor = 8.65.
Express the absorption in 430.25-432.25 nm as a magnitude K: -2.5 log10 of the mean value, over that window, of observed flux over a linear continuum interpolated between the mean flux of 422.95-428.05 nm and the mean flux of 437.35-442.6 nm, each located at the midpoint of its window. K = 0.137 mag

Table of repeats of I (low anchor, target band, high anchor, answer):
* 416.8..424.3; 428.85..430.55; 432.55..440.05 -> 0.19 nm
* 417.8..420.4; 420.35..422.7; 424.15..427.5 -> -0.05 nm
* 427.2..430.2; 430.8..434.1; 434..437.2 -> 0.13 nm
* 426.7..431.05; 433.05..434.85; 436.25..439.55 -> 0.21 nm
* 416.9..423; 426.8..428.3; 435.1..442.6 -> 0.01 nm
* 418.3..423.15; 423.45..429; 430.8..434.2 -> -0.30 nm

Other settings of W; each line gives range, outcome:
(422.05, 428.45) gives 7.276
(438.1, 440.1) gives 7.483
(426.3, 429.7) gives 7.062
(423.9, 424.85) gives 7.961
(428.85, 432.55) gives 6.201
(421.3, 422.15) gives 8.199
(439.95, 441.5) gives 8.131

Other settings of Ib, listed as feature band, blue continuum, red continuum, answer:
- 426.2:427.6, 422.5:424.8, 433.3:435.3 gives -0.058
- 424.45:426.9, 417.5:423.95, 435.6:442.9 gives -0.031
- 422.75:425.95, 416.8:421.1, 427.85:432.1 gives -0.072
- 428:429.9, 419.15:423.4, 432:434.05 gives 0.004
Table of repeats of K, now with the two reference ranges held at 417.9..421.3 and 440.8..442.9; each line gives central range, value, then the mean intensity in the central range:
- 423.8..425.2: -0.02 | 8.38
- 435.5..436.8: 0.00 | 8.76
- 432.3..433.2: 0.08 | 8.01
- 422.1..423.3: 0.04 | 7.84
